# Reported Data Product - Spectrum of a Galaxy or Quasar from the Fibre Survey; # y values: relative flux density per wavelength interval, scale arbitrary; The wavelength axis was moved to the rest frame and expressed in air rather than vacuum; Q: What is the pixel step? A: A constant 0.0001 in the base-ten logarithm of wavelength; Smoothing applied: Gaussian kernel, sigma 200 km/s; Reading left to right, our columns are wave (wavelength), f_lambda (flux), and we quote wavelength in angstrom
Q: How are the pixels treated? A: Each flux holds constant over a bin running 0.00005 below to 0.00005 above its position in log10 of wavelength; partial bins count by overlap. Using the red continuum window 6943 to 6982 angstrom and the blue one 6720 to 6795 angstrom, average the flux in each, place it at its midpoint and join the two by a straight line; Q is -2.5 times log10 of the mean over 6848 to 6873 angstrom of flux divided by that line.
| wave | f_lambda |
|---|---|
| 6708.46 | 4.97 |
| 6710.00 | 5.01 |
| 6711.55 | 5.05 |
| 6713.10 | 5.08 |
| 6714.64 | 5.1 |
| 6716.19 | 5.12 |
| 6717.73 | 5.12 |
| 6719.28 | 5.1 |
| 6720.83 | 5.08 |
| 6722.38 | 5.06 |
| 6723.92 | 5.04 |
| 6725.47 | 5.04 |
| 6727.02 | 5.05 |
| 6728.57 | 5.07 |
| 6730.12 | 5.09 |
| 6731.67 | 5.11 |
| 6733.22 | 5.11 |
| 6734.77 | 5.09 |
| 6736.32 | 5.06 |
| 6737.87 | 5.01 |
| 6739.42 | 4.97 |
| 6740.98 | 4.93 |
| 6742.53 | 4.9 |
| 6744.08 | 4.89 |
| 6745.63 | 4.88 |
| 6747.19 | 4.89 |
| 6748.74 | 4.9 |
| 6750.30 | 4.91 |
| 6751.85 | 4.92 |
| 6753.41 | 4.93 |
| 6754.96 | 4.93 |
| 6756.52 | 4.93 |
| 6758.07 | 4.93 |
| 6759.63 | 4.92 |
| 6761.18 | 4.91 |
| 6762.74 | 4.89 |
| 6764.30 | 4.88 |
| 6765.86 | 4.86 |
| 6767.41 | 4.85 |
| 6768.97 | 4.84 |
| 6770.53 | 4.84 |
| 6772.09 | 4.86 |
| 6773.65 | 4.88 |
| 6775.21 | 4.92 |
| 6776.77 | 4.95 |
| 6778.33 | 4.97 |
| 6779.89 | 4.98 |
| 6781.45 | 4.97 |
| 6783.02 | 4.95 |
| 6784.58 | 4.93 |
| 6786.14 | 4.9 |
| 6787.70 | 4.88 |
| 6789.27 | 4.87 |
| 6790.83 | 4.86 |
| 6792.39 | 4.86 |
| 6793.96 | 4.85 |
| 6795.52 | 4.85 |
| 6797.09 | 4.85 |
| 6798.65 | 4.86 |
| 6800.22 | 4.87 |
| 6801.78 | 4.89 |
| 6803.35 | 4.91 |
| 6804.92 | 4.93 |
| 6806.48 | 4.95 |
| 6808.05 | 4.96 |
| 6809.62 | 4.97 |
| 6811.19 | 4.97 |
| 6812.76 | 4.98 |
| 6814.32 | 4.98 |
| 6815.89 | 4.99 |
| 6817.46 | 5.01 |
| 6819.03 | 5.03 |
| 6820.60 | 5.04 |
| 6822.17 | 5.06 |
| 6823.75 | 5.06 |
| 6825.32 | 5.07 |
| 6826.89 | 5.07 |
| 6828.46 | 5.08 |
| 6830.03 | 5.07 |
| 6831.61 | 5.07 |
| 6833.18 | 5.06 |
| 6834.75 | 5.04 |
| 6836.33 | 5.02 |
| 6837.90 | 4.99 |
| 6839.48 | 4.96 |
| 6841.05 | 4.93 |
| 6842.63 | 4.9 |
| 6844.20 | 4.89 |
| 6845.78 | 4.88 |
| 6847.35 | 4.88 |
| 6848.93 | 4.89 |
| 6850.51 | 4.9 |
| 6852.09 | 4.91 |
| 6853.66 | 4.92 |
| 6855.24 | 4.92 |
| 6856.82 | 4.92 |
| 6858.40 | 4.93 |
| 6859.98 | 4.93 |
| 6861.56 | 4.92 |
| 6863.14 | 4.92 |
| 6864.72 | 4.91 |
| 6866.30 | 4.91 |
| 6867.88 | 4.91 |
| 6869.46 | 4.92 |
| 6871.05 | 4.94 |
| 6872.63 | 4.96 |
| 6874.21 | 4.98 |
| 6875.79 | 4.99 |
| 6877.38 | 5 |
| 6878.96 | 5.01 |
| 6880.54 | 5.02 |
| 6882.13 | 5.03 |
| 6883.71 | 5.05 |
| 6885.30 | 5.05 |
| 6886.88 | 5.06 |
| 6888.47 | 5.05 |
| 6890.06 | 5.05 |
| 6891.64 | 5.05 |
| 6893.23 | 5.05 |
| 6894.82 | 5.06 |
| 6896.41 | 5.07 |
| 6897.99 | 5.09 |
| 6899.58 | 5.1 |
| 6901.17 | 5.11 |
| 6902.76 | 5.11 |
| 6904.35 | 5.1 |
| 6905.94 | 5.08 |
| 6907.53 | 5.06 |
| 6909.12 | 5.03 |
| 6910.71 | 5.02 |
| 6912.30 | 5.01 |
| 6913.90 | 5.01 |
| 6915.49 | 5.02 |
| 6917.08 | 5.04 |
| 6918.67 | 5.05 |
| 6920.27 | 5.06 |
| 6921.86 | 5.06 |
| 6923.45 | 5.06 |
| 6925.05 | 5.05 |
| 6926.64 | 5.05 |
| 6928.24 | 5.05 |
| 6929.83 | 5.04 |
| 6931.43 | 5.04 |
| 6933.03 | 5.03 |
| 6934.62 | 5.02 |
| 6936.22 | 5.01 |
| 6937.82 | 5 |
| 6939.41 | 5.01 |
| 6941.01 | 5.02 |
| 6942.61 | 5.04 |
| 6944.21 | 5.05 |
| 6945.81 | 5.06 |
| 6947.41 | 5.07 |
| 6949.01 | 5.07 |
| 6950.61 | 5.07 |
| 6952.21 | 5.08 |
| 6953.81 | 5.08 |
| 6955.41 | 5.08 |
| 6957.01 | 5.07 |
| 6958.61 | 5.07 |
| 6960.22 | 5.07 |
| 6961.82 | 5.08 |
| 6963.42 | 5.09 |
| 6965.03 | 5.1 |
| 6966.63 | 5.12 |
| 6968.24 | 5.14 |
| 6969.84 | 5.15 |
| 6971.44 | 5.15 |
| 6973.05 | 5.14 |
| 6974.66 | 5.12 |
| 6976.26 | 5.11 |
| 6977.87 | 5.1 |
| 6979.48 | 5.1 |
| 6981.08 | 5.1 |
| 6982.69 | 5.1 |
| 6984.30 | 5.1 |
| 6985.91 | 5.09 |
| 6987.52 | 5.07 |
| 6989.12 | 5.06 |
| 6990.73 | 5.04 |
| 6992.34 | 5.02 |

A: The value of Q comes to 0.02 mag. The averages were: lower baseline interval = 4.94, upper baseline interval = 5.09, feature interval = 4.92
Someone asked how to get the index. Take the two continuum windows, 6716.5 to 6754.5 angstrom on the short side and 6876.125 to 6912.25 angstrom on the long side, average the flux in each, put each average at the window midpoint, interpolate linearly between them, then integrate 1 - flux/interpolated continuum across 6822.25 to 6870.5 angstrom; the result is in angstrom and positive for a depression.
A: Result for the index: 0.8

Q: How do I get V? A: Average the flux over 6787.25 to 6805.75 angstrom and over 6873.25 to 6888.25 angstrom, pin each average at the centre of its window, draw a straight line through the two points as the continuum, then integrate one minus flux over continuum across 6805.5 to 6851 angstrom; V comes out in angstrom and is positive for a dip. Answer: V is -0.6 angstrom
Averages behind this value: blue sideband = 4.87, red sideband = 5.02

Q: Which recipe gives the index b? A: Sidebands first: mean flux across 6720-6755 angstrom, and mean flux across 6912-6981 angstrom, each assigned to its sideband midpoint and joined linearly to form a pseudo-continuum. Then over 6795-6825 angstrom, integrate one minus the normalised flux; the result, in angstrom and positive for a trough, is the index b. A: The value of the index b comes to 0.4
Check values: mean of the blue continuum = 5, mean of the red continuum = 5.07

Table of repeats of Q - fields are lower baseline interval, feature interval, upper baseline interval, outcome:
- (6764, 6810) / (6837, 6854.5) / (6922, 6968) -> 0.01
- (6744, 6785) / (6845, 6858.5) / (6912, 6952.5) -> 0.02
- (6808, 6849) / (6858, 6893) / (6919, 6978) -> 0.01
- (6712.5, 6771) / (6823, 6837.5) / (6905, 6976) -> -0.01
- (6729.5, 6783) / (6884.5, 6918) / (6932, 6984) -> 0.00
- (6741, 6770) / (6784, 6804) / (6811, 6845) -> 0.02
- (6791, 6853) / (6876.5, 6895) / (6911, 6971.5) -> -0.01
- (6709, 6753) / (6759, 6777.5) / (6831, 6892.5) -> 0.03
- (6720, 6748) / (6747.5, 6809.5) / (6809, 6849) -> 0.02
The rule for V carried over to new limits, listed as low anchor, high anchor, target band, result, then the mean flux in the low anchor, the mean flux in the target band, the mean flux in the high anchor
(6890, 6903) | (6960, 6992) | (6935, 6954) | 0.2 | 5.08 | 5.04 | 5.1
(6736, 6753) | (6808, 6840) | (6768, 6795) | 0.4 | 4.93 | 4.9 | 5.02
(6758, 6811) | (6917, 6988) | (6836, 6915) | 0.1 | 4.9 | 4.99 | 5.07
